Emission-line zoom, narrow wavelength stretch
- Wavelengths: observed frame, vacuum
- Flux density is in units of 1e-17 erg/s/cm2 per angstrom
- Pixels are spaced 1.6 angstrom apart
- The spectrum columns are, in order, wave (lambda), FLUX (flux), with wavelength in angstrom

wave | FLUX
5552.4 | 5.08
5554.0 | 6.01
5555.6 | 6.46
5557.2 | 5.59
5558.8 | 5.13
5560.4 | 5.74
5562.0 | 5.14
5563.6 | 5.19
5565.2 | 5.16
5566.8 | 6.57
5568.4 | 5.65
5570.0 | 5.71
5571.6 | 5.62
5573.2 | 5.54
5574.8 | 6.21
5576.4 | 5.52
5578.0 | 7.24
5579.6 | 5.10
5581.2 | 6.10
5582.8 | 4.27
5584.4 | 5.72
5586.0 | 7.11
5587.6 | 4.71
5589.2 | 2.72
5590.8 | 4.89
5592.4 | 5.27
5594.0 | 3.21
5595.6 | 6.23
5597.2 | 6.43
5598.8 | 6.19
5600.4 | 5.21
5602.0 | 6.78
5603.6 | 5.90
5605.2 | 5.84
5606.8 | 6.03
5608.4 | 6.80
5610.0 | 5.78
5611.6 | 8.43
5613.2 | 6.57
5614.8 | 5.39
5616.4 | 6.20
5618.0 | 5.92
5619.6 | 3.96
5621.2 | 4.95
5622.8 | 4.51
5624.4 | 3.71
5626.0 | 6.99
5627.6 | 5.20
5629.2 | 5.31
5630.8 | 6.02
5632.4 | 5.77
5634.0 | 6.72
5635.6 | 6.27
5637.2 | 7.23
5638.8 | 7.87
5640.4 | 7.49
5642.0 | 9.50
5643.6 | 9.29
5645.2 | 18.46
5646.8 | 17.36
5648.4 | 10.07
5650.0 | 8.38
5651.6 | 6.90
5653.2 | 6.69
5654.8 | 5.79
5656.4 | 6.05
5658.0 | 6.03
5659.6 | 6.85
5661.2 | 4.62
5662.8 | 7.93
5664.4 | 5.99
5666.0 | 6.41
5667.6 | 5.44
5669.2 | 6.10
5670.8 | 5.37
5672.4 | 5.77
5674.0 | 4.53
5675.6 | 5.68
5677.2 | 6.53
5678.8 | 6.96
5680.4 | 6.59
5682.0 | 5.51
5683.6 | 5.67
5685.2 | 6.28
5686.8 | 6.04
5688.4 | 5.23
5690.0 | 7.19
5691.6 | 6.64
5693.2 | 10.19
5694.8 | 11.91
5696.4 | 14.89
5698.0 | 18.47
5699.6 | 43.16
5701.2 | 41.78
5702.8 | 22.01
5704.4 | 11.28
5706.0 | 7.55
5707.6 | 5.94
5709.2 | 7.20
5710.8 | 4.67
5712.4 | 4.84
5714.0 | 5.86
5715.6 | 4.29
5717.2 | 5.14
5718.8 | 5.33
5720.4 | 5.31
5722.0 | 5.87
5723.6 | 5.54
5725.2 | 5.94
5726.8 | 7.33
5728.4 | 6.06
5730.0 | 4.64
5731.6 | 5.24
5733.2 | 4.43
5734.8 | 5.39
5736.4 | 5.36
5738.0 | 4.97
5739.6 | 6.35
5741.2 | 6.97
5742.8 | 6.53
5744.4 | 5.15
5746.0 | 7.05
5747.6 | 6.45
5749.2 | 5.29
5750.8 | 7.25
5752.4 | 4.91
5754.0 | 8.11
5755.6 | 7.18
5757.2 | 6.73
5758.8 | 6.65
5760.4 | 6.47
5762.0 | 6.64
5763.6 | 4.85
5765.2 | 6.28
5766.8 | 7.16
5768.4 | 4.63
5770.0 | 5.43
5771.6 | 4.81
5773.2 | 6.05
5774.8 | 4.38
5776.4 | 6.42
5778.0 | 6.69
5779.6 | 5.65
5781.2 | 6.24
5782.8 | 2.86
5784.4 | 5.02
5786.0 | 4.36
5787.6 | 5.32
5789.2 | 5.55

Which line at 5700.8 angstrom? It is [O III]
